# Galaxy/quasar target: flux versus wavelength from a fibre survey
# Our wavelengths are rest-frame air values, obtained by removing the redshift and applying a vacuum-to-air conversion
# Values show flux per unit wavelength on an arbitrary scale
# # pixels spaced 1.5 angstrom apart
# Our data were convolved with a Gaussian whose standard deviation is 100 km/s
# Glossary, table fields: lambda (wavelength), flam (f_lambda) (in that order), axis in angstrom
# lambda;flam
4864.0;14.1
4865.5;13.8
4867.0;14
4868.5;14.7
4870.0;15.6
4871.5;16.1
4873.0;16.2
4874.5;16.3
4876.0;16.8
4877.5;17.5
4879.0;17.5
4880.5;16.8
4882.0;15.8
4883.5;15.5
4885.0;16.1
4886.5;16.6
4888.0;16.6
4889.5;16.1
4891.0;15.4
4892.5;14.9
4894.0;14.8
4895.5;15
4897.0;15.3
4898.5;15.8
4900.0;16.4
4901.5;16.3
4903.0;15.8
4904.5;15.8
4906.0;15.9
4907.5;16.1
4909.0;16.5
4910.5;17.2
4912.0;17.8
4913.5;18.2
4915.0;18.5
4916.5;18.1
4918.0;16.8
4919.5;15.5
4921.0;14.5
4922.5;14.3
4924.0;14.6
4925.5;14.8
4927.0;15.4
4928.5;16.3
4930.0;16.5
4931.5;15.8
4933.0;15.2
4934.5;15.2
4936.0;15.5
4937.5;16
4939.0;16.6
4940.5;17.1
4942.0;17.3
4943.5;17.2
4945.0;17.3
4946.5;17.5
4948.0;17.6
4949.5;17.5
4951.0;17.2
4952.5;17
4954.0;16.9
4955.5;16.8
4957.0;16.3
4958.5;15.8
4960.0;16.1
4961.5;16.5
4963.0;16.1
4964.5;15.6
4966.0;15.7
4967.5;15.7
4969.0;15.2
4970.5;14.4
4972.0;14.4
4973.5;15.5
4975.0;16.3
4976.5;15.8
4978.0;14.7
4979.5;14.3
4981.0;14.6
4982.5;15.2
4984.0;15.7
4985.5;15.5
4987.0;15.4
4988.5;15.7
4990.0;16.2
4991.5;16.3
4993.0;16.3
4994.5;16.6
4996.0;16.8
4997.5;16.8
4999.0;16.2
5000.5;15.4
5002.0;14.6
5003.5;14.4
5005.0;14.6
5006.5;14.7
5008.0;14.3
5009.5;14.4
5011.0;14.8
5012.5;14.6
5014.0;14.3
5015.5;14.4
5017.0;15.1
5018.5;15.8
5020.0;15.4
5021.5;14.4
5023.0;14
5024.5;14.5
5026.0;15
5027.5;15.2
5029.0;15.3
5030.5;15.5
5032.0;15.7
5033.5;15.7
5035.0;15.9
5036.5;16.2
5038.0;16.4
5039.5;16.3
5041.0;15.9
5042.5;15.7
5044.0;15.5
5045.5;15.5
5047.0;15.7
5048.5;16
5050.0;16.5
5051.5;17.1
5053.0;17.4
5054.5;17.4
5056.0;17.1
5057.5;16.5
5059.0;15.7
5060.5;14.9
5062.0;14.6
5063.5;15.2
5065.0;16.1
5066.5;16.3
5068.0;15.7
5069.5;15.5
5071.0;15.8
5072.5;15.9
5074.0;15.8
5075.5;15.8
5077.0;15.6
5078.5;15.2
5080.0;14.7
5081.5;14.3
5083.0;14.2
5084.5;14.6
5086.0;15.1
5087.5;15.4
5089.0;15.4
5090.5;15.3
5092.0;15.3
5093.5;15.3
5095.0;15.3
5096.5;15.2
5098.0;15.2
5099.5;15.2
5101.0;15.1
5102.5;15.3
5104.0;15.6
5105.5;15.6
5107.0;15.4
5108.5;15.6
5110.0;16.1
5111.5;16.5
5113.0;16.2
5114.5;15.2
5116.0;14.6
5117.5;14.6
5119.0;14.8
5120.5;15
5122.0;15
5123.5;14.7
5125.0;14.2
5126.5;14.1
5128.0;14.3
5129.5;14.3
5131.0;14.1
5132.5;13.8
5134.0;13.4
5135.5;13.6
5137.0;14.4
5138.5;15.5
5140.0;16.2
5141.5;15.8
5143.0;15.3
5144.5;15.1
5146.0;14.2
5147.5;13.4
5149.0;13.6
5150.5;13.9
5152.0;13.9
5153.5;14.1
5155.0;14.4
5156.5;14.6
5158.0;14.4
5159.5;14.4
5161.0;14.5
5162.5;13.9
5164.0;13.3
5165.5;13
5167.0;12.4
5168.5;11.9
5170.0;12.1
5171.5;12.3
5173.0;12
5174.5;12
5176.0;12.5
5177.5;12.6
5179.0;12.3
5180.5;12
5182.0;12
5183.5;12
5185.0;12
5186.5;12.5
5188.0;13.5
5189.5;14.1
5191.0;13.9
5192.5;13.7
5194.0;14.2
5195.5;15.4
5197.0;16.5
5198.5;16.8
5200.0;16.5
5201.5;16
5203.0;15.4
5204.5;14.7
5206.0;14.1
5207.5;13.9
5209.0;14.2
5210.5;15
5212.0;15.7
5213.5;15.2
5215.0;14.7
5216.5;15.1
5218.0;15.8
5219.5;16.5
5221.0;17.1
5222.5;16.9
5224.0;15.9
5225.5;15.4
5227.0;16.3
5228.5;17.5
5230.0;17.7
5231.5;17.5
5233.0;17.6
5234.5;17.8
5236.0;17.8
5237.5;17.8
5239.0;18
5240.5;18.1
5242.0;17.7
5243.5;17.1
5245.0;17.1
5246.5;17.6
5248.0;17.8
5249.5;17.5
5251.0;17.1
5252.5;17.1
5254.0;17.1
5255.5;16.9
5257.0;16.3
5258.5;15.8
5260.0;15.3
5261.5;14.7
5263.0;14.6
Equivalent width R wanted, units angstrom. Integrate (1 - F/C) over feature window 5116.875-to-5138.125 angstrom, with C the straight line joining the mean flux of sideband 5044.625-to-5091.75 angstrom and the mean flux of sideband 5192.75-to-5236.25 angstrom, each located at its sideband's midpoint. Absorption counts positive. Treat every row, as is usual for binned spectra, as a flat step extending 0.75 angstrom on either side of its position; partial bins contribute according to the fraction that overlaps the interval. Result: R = 1.96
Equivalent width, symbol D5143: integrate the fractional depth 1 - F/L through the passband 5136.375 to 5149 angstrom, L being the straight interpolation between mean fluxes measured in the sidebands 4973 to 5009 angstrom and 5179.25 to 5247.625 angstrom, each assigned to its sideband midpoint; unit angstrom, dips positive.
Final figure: 0.5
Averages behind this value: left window 15.5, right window 15.6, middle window 14.9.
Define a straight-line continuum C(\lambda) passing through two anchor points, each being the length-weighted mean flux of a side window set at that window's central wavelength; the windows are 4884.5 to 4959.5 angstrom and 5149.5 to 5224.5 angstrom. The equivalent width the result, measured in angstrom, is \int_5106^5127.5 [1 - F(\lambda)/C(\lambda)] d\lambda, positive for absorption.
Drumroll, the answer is -0.7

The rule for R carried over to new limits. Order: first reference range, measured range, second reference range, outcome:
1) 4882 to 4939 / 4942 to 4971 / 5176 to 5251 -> -1.03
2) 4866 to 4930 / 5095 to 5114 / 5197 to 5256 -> 0.90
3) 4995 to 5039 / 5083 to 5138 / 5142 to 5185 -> -3.86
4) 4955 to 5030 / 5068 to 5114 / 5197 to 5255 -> 1.31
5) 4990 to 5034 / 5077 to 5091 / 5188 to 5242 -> 0.49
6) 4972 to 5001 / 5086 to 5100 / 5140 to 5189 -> -0.95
